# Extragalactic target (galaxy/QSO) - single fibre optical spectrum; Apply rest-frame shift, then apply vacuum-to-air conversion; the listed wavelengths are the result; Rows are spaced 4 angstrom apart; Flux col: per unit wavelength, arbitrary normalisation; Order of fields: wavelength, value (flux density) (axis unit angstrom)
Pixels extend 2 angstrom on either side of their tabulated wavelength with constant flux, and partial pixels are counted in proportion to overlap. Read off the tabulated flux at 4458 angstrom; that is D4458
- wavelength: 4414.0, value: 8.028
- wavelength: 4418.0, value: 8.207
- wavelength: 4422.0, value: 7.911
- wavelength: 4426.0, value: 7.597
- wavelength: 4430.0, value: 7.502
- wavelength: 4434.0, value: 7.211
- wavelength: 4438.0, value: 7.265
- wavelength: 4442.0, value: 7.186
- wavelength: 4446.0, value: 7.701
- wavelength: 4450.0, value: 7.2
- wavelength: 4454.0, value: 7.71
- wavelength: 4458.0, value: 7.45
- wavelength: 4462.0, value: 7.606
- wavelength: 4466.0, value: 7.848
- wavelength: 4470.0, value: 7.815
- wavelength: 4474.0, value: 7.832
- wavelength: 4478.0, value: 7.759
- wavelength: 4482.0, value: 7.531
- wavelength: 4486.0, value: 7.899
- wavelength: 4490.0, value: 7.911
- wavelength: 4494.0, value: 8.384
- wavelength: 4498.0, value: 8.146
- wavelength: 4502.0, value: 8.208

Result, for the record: 7.45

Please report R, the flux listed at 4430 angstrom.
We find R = 7.502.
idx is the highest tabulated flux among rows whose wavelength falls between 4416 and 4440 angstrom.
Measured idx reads 8.207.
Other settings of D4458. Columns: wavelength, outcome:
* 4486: 7.899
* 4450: 7.2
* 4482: 7.531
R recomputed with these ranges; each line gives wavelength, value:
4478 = 7.759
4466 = 7.848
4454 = 7.71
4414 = 8.028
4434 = 7.211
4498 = 8.146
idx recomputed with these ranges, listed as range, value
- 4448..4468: 7.848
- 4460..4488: 7.899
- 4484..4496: 8.384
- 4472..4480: 7.832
